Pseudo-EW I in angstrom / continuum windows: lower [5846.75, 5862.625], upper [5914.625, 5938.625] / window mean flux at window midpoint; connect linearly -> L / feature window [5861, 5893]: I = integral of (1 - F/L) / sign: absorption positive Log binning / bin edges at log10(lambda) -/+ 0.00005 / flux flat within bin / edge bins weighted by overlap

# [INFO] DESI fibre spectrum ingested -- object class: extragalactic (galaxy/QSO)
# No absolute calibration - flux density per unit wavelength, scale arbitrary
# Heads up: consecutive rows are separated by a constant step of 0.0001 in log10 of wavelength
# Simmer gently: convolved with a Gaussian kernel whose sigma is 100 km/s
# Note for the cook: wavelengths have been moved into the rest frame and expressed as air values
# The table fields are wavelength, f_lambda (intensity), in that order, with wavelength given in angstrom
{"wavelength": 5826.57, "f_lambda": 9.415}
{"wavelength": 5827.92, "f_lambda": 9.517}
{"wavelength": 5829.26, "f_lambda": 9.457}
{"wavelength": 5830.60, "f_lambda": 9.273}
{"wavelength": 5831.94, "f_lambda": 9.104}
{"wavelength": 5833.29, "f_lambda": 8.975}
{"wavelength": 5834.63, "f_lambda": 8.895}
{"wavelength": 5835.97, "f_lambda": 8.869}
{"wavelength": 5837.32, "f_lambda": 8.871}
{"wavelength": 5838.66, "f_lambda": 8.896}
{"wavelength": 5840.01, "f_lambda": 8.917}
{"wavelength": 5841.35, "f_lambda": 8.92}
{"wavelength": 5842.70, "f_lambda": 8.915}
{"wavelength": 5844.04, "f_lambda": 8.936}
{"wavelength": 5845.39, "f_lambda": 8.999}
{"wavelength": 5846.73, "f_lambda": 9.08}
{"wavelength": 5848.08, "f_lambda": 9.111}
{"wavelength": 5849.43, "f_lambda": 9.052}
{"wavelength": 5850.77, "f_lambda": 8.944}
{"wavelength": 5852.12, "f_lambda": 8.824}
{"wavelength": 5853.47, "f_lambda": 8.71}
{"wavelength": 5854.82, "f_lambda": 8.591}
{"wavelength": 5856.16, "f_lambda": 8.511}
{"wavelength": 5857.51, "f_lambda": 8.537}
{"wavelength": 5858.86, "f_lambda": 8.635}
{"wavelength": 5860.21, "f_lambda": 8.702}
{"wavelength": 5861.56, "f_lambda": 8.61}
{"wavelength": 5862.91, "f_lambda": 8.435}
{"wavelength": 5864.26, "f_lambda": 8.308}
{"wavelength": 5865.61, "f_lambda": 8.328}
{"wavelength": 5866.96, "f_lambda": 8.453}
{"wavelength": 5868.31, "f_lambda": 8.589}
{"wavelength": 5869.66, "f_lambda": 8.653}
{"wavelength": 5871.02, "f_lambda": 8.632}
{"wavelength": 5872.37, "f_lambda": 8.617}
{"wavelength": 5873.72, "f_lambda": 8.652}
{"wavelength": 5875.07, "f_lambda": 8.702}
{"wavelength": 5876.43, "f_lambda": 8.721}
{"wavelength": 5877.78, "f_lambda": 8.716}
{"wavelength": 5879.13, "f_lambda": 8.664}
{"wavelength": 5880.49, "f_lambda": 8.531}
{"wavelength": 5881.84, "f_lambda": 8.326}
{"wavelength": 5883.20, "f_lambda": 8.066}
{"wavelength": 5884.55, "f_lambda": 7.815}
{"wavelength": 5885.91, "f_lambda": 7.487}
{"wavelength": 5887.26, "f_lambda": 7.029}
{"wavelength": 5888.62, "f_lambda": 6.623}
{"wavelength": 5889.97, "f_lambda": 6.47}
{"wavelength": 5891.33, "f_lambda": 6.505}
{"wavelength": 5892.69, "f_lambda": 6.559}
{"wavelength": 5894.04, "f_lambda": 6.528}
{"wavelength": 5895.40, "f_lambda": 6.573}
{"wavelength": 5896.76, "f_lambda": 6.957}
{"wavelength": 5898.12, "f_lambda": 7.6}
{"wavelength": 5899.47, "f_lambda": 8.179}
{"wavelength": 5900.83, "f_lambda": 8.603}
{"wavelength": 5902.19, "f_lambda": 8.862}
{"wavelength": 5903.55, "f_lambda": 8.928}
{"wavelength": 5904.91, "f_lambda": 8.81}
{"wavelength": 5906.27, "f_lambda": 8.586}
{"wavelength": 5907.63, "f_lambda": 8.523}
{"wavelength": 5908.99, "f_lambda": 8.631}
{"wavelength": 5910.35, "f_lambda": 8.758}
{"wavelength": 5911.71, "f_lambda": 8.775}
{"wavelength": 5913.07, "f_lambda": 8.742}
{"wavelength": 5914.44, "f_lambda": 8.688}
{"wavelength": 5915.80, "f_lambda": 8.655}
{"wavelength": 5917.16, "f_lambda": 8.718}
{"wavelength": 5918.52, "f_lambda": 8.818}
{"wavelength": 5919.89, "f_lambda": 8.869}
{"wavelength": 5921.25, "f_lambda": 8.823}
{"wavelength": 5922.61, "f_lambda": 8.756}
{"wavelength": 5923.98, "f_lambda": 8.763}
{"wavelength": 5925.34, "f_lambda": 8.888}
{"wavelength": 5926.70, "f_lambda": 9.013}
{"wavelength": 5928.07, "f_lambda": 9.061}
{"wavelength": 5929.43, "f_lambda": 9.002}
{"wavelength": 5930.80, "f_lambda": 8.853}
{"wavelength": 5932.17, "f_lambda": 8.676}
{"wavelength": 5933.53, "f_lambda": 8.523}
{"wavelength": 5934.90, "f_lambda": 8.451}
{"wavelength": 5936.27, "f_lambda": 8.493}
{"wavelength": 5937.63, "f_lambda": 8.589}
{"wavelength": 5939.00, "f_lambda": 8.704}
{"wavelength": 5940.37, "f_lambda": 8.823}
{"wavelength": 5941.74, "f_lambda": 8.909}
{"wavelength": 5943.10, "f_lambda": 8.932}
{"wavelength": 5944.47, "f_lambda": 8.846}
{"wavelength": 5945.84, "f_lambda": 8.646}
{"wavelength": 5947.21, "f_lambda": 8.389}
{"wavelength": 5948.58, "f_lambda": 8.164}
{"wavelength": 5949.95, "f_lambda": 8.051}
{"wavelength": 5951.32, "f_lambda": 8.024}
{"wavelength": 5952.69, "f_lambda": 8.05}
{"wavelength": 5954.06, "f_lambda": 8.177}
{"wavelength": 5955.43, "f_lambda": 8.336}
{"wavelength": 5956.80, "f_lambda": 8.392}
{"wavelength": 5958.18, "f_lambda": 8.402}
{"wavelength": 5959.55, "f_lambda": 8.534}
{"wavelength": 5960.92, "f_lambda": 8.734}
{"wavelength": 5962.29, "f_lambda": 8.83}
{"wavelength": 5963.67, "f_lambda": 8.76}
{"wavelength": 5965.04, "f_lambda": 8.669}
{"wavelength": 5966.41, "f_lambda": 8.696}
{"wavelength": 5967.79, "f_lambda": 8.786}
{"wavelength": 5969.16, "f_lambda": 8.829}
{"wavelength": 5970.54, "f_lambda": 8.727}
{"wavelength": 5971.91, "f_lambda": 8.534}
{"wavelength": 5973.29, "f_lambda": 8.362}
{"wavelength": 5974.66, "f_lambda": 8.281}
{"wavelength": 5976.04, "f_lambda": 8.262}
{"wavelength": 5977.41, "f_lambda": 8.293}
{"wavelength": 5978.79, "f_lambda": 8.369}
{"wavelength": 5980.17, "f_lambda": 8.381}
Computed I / 2.5 angstrom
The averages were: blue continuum 8.75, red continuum 8.76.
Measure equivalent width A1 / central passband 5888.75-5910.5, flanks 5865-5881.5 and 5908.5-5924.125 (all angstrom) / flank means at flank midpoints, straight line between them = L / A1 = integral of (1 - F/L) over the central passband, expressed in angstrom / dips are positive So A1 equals 2.3 angstrom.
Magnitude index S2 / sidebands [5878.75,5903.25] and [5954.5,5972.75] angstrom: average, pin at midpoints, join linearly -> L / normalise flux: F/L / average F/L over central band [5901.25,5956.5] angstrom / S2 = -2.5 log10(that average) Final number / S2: -0.074 mag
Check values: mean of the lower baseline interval 7.53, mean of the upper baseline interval 8.62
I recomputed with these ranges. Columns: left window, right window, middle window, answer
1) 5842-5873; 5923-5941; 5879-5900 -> 3.36 angstrom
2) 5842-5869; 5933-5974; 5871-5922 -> 2.93 angstrom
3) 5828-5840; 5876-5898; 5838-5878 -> -1.91 angstrom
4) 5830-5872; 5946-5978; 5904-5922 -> -0.27 angstrom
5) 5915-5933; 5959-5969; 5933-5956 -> 0.80 angstrom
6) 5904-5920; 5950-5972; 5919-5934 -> -0.33 angstrom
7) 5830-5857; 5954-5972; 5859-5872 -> 0.49 angstrom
